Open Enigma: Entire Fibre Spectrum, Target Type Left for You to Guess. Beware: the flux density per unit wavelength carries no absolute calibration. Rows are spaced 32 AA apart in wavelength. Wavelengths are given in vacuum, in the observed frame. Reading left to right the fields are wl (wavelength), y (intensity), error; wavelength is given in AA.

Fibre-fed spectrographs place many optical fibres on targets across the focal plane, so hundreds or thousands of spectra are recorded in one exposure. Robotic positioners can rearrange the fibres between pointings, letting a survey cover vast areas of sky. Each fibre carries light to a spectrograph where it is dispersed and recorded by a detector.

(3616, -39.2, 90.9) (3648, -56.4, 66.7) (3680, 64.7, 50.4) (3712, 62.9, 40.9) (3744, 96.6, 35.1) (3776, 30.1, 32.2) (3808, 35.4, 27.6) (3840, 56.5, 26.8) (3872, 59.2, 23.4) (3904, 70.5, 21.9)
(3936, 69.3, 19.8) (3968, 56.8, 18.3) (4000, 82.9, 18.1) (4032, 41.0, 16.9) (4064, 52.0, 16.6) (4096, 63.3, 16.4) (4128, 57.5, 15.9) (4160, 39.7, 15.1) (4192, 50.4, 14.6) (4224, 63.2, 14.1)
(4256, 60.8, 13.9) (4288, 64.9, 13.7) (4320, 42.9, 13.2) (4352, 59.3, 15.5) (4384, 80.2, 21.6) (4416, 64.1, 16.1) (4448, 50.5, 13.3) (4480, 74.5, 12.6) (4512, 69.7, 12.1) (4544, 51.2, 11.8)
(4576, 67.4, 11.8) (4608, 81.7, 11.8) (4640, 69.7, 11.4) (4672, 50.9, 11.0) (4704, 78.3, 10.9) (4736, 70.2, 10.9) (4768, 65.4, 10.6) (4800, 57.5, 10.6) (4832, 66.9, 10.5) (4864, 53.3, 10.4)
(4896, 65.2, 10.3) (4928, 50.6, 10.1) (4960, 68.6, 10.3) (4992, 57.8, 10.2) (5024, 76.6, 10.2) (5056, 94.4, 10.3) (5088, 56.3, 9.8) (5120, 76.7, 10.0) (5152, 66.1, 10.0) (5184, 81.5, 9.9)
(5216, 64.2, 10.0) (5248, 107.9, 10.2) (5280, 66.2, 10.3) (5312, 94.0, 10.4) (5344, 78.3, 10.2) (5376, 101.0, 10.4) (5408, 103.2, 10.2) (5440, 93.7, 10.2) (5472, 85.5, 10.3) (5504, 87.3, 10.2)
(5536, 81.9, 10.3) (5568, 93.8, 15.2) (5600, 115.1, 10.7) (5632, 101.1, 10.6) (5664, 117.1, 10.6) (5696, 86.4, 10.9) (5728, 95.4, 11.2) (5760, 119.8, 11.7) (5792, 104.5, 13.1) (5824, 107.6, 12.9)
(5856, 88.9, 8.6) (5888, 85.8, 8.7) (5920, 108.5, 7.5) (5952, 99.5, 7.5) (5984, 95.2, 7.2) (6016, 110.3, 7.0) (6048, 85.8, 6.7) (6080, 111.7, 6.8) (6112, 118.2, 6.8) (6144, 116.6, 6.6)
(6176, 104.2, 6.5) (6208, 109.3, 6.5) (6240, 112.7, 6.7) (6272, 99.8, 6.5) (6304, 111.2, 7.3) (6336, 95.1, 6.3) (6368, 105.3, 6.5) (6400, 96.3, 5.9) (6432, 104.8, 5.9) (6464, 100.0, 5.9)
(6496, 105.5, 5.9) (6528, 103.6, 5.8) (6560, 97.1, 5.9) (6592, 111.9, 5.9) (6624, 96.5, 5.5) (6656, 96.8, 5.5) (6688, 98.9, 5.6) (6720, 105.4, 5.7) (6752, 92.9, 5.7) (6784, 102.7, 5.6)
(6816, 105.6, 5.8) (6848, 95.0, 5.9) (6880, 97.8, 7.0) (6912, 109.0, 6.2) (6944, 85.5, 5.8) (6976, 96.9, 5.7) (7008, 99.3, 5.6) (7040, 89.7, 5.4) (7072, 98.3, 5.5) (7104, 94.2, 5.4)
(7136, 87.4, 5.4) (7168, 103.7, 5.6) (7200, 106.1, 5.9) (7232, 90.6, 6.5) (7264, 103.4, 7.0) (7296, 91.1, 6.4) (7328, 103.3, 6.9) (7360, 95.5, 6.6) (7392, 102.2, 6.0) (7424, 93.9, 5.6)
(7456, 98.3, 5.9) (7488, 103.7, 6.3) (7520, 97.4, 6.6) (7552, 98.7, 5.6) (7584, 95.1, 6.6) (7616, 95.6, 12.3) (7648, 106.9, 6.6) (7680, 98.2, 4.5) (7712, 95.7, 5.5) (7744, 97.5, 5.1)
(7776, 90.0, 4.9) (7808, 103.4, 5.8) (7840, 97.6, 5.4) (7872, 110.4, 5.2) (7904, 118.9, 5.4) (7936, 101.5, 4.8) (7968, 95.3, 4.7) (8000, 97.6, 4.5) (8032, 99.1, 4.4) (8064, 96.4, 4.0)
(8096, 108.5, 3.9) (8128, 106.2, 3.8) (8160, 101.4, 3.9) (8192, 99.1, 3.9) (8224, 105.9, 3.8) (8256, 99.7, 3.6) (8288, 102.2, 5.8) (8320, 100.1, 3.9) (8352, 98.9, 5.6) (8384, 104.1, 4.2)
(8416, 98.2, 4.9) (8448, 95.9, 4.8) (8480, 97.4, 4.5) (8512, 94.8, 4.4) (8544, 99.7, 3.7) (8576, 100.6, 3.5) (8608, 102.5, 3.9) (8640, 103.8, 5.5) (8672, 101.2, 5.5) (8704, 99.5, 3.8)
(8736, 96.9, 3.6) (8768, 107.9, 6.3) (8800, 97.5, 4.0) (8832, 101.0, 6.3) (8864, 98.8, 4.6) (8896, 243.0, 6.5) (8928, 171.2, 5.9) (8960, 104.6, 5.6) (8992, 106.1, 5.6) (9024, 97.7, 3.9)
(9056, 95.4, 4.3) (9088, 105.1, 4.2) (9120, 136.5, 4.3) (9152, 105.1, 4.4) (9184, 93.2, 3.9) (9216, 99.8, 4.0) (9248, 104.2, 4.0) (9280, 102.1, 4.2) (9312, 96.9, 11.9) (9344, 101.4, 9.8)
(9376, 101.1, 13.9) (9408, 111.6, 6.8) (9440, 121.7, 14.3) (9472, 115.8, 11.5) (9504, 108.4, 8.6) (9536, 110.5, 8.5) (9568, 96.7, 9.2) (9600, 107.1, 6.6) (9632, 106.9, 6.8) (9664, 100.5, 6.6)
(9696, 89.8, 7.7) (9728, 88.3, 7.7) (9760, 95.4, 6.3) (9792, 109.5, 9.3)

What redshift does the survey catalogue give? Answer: 0.356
